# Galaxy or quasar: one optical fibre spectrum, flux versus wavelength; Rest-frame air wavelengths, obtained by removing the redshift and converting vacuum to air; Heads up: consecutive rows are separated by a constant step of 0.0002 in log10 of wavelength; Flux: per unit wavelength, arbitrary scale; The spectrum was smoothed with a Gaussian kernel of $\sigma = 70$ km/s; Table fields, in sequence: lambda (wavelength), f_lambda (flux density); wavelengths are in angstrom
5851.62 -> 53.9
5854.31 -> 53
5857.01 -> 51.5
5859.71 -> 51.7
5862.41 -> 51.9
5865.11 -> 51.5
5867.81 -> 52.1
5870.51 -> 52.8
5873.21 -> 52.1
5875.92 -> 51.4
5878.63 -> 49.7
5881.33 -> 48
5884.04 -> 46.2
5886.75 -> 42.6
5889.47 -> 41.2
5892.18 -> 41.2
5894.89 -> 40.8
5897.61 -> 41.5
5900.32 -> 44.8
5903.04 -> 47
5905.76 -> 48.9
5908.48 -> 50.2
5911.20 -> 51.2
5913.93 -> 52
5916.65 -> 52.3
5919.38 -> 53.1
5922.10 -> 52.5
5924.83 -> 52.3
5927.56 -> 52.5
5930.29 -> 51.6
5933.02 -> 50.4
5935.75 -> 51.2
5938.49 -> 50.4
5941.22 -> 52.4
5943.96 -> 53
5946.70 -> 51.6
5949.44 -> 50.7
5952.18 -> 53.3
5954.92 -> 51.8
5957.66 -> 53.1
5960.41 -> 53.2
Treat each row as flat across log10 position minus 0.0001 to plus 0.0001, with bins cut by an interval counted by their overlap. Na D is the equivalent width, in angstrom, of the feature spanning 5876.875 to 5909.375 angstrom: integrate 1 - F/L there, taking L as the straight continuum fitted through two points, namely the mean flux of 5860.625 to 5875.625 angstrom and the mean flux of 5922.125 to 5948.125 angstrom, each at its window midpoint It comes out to 4.2 angstrom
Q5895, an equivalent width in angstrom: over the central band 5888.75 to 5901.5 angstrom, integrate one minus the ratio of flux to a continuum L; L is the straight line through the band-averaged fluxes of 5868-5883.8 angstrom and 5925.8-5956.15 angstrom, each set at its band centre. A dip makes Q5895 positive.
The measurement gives 2.3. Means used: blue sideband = 50.6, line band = 41.9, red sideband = 51.7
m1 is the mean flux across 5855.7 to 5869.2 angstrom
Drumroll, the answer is 51.8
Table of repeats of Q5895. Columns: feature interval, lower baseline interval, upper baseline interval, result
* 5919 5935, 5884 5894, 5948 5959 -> -1.3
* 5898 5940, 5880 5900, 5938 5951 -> -2.5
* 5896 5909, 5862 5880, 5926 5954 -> 1.4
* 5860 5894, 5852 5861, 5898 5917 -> 1.7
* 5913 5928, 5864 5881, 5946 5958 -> -0.2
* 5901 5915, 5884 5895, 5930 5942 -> -1.2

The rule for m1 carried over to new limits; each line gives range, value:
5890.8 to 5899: 41.2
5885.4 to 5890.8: 41.8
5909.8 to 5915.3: 51.6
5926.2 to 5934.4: 51.5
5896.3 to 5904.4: 44.5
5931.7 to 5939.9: 50.7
